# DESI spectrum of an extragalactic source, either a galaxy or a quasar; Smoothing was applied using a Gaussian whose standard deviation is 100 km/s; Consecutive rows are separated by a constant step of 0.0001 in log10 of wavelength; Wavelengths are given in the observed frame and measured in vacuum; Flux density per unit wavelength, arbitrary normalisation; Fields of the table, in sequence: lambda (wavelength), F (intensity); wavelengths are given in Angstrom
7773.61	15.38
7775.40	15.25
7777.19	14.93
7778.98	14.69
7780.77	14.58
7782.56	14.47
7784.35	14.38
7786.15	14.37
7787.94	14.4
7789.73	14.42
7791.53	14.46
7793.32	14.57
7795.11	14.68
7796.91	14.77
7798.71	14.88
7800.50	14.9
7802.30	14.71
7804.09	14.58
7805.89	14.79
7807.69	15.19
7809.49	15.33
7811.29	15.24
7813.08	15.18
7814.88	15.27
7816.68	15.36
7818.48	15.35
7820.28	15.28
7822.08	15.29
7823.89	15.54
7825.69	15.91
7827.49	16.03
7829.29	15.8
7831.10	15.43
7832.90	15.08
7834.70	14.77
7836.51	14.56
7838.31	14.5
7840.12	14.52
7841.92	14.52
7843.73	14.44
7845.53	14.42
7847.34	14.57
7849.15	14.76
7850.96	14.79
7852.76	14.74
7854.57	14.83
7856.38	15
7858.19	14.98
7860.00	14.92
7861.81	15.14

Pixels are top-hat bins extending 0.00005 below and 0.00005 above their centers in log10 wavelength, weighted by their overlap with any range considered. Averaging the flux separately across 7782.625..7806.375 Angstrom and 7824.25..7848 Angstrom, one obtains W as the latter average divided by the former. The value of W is 1.03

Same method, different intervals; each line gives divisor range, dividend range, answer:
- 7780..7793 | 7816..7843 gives 1.05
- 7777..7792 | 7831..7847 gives 1.01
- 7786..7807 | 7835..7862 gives 1.00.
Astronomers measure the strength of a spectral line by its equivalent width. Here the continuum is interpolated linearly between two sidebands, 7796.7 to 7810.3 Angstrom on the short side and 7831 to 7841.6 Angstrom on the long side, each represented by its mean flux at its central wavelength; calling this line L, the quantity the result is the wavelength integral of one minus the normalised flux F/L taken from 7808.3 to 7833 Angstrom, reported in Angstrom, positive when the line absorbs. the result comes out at -1.0 Angstrom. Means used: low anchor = 14.9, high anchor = 14.8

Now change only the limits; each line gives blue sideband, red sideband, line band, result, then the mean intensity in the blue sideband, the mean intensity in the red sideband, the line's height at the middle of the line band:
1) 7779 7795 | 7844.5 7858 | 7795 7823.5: -1.0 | 14.5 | 14.7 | 14.6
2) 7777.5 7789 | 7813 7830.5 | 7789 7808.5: 0.2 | 14.5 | 15.5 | 14.9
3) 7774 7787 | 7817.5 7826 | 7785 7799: 0.3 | 14.7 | 15.4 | 14.9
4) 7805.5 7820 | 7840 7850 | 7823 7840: -0.5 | 15.2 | 14.5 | 14.8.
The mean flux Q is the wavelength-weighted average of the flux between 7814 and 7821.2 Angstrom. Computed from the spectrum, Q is 15.3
